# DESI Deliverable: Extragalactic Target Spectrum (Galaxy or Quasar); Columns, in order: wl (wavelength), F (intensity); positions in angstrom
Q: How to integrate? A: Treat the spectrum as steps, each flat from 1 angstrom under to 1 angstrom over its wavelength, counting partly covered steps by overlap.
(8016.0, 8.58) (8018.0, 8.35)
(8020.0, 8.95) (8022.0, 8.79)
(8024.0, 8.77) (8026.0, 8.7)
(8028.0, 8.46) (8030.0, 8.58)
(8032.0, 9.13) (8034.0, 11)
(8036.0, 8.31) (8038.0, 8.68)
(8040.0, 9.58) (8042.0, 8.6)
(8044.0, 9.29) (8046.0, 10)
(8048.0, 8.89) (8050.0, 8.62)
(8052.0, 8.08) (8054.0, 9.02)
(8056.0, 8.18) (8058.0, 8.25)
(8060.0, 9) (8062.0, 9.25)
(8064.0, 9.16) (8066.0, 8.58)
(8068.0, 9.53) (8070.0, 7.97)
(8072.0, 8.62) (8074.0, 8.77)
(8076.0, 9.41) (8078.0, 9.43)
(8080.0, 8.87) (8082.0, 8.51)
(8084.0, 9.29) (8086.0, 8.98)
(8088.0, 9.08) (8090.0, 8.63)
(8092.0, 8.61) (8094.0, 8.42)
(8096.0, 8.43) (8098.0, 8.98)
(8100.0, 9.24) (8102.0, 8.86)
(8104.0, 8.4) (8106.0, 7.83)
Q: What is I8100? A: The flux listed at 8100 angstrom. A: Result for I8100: 9.24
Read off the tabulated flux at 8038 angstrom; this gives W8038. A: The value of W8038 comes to 8.68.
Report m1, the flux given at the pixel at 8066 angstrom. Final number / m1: 8.58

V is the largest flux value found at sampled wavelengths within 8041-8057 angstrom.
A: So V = 10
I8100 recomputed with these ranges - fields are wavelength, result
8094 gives 8.42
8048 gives 8.89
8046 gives 10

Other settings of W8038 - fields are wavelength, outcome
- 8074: 8.77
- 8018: 8.35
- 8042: 8.6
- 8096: 8.43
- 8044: 9.29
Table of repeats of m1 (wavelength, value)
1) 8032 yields 9.13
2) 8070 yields 7.97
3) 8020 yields 8.95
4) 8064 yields 9.16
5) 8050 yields 8.62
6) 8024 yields 8.77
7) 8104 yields 8.4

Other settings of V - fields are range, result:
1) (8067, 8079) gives 9.53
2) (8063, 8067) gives 9.16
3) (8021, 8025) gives 8.79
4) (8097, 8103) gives 9.24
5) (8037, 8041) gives 9.58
